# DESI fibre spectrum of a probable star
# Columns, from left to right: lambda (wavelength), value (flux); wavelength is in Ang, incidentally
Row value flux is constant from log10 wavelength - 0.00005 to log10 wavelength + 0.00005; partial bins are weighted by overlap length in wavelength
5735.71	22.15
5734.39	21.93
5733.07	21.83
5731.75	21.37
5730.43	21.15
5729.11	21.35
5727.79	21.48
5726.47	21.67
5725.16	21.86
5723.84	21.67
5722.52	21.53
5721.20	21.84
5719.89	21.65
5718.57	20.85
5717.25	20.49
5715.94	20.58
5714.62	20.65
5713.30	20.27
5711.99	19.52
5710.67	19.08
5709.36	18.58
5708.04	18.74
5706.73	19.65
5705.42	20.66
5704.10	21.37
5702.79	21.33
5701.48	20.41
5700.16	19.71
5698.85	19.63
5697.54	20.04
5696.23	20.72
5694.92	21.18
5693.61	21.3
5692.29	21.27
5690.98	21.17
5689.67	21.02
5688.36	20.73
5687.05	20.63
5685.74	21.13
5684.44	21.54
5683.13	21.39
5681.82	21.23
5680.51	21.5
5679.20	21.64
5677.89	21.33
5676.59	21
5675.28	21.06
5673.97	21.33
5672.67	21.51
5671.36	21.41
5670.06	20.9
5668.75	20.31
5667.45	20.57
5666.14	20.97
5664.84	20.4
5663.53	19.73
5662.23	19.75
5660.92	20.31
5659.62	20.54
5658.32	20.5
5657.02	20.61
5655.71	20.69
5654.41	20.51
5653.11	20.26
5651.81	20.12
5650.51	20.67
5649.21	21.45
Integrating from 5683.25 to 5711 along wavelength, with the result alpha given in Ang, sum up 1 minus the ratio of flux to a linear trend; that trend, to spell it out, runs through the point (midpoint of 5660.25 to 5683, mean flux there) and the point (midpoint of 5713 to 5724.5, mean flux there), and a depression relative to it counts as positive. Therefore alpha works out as 0.6 Ang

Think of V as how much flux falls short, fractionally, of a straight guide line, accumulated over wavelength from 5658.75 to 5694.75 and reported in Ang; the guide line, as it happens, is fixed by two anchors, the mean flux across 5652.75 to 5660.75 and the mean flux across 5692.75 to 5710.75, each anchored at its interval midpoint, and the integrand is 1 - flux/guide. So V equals -1.0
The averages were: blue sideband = 20.5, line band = 21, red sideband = 20.2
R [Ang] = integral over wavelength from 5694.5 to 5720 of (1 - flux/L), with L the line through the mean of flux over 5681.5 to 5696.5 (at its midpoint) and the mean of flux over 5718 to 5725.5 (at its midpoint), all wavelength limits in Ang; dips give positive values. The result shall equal 1.4 Ang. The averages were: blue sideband 21.1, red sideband 21.6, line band 20.2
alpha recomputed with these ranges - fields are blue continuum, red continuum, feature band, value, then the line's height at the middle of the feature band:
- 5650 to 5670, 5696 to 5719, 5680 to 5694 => -0.64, 20.2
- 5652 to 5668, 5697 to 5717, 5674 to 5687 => -0.67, 20.2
